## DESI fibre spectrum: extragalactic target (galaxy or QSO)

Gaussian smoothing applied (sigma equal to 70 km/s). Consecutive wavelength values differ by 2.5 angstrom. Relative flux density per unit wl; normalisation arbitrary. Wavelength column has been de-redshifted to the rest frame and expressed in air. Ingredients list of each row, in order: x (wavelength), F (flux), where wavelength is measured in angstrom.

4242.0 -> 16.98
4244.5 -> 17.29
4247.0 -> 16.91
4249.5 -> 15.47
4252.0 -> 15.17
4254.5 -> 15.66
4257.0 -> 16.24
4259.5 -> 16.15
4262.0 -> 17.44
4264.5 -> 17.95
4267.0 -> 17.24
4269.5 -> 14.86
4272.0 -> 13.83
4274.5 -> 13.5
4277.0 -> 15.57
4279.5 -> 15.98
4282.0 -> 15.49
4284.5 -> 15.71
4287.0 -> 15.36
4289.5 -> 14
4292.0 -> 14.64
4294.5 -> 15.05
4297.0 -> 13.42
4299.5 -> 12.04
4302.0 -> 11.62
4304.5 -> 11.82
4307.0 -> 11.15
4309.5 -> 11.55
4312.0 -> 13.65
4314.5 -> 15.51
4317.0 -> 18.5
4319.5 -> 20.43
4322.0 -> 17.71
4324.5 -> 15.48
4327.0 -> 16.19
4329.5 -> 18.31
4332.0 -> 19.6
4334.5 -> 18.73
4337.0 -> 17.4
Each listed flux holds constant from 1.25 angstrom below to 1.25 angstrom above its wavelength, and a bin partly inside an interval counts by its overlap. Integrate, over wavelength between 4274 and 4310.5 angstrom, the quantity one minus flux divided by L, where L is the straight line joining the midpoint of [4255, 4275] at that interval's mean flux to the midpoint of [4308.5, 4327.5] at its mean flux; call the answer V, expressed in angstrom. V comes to 5.1 angstrom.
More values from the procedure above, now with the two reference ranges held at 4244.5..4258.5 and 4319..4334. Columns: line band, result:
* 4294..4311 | 4.9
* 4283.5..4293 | 1.1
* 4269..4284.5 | 1.6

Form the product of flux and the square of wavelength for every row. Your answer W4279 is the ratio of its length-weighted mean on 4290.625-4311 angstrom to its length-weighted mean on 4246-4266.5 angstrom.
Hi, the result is 0.79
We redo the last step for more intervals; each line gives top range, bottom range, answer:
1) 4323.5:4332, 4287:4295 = 1.19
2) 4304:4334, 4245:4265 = 1.01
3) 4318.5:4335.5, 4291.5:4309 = 1.44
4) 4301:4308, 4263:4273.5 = 0.74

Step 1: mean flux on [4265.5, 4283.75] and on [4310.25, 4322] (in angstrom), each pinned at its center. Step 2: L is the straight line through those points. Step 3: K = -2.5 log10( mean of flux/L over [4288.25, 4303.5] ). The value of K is 0.19 mag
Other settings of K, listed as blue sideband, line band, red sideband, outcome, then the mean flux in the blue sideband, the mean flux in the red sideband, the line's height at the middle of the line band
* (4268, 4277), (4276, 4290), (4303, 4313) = -0.13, 14.4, 12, 13.7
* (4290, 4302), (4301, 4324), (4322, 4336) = 0.07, 13.6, 17.7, 15.6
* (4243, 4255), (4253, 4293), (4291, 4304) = -0.06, 16.1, 13.2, 14.7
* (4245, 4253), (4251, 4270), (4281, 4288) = -0.04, 16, 15.5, 15.9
